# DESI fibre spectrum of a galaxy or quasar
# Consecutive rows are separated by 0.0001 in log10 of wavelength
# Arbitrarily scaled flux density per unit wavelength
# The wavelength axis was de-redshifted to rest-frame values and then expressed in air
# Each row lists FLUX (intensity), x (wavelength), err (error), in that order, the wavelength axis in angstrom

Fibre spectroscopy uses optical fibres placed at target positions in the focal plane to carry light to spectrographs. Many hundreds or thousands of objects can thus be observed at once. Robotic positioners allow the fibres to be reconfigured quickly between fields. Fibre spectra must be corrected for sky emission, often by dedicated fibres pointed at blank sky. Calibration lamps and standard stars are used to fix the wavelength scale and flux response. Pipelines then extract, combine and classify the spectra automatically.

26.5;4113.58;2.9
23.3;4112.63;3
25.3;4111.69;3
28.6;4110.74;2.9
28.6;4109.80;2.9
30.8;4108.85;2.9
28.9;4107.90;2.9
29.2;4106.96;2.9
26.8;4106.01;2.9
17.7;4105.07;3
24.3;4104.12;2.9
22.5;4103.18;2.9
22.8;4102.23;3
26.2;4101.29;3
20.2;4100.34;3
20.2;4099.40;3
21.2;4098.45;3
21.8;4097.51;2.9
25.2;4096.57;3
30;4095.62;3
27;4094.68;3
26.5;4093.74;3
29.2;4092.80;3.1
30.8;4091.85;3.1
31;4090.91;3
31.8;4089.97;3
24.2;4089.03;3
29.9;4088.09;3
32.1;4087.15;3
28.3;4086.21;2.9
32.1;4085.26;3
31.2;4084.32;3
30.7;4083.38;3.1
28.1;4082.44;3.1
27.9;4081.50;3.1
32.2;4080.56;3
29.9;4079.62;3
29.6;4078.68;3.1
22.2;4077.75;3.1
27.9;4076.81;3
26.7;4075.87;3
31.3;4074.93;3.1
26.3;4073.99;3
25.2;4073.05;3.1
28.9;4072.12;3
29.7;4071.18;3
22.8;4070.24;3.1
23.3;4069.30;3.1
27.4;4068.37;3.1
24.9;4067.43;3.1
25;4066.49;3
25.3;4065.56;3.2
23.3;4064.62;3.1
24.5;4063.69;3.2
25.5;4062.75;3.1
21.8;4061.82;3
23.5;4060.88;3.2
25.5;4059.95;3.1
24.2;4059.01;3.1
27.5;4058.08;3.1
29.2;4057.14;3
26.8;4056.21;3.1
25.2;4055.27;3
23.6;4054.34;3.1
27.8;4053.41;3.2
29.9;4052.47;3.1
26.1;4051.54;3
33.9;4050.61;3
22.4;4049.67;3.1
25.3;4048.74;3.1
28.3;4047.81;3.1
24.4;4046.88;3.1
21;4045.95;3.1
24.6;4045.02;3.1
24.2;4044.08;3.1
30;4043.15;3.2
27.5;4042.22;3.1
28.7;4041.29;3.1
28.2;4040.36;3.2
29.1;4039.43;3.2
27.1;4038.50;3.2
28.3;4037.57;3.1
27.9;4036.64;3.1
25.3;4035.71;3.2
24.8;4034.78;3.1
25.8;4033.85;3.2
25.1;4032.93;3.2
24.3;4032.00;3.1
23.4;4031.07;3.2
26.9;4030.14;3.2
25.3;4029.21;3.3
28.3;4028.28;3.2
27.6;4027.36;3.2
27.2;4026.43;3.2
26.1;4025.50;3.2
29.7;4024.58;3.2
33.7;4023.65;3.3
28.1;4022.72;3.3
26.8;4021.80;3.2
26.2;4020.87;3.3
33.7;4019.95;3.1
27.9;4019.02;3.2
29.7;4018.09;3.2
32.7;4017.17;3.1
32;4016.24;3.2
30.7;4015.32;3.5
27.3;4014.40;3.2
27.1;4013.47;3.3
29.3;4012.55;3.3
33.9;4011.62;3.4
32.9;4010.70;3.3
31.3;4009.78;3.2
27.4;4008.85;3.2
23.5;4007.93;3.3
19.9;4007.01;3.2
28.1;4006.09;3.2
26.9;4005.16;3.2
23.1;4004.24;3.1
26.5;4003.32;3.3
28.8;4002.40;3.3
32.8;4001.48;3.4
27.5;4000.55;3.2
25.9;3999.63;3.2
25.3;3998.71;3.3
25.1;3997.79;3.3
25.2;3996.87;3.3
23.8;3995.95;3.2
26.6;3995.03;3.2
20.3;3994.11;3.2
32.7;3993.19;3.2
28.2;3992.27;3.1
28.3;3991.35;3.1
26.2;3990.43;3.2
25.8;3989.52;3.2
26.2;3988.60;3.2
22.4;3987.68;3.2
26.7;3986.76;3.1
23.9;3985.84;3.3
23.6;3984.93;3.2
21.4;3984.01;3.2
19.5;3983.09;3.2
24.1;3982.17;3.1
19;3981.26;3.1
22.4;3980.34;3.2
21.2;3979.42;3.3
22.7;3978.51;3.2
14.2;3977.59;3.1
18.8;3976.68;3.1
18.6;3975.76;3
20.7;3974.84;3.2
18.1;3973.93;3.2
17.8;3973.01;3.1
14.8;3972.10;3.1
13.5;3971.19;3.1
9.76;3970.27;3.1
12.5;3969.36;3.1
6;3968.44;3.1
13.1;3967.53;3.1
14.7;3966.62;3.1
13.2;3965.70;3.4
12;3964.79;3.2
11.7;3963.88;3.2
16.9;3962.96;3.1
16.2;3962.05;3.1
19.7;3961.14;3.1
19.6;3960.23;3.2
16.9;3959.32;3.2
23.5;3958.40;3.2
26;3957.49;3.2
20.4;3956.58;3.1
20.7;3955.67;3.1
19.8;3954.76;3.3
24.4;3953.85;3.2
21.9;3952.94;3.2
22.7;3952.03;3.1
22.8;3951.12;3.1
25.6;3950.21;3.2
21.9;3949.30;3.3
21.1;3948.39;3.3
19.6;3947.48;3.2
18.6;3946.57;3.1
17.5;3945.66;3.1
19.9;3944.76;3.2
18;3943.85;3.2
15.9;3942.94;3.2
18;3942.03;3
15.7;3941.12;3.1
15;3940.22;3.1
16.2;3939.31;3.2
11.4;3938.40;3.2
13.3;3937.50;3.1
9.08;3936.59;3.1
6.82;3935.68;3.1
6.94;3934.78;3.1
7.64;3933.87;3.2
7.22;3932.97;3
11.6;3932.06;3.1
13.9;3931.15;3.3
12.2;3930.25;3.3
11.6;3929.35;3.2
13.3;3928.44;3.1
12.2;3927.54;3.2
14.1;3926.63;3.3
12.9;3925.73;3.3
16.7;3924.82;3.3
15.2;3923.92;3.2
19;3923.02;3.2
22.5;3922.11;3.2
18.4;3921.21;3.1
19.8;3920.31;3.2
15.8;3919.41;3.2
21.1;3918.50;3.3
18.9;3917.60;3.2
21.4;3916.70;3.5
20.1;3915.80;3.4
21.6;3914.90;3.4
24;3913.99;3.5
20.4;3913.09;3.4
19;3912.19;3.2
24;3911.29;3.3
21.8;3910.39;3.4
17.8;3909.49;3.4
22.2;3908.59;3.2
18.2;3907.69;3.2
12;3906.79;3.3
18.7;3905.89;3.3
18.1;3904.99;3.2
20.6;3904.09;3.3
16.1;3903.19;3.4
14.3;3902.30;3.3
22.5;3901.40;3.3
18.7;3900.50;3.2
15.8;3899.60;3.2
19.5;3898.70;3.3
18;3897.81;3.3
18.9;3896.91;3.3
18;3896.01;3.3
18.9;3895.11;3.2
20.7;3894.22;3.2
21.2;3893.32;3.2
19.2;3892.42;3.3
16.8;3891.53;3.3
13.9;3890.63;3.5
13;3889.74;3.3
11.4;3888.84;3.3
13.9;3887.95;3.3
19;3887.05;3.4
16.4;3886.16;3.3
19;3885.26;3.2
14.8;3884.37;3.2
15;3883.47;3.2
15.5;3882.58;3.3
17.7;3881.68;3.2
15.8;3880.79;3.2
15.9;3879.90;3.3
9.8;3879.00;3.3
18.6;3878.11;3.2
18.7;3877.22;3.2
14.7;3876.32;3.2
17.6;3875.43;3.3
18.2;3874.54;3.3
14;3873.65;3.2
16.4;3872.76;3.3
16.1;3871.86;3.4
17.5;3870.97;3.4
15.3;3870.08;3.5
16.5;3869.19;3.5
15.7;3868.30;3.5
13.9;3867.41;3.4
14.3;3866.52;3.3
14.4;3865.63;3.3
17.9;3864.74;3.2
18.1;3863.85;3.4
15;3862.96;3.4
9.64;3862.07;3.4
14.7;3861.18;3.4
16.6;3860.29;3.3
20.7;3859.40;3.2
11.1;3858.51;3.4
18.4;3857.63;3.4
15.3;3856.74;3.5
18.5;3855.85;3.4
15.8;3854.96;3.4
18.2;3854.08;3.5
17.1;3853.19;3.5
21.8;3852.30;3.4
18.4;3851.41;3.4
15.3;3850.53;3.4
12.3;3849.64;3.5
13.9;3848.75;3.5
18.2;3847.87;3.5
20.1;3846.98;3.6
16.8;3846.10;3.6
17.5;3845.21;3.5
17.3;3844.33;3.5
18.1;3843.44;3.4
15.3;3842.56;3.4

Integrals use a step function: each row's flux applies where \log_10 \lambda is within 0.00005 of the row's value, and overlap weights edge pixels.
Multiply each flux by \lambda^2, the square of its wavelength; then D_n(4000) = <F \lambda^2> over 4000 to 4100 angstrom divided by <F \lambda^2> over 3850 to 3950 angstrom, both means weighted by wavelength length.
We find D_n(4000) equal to 1.8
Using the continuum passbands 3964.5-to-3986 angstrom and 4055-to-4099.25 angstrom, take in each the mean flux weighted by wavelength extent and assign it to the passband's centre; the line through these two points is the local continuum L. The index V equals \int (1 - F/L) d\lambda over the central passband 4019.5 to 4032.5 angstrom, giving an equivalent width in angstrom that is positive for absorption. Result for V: -3.2 angstrom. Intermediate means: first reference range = 17.3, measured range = 27.6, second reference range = 27.1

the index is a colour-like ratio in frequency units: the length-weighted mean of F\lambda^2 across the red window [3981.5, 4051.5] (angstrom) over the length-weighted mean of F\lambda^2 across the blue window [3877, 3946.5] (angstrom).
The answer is 1.7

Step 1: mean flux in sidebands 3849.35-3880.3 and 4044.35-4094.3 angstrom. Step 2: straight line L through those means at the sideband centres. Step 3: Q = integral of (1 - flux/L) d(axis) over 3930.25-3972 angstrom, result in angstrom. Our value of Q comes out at 9.3 angstrom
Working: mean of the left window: 16.1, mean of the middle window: 16.1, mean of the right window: 27.1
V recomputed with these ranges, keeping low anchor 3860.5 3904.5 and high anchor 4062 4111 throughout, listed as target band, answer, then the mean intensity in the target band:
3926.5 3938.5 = 5.24 angstrom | 10.7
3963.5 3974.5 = 4.06 angstrom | 13.2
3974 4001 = -2.15 angstrom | 23.6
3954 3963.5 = 0.14 angstrom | 20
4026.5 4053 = -2.28 angstrom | 26.6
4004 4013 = -1.90 angstrom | 27.7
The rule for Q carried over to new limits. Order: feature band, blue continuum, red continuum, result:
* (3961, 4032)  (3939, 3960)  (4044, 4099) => -2.8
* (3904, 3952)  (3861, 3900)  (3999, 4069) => 6.3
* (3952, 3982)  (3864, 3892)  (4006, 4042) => 7.1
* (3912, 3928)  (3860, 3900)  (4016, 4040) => 0.7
